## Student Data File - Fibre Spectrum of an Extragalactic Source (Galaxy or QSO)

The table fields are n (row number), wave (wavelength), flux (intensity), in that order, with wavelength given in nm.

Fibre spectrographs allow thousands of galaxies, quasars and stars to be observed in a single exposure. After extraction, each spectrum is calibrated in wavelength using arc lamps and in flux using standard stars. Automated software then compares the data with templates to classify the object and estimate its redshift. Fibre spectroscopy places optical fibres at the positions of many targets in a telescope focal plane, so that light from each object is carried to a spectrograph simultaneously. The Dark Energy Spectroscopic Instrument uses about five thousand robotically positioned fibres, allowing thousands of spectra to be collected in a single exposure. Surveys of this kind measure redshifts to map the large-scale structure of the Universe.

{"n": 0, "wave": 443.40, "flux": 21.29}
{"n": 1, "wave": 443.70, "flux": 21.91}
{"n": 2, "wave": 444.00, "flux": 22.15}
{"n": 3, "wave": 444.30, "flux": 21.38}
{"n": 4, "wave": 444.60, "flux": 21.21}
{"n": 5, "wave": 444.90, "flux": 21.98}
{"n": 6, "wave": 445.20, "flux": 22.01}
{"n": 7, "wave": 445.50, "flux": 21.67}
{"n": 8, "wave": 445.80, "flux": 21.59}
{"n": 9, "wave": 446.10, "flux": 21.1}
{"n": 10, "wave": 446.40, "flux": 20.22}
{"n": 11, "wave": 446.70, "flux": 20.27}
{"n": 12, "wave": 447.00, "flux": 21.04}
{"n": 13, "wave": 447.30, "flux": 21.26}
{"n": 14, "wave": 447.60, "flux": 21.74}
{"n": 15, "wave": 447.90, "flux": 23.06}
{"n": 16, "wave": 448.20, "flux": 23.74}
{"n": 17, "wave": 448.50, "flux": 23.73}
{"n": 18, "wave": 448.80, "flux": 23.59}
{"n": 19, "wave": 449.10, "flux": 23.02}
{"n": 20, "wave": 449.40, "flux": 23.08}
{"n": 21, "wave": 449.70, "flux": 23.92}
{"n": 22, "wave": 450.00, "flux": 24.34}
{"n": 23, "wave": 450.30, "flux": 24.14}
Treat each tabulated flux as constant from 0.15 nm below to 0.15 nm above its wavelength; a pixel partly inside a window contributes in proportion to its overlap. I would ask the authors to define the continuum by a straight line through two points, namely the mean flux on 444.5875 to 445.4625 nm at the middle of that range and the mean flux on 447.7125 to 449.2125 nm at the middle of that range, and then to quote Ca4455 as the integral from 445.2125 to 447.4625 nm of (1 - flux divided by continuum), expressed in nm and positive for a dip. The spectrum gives 0.13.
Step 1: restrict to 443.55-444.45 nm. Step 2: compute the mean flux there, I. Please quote 21.8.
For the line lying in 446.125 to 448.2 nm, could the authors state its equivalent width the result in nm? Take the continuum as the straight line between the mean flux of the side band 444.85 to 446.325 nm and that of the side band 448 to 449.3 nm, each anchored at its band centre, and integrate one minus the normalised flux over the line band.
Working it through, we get 0.10 nm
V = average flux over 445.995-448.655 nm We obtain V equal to 21.8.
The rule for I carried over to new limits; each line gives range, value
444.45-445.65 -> 21.7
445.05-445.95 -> 21.8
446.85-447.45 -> 21.2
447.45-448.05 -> 22.4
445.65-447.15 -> 20.8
